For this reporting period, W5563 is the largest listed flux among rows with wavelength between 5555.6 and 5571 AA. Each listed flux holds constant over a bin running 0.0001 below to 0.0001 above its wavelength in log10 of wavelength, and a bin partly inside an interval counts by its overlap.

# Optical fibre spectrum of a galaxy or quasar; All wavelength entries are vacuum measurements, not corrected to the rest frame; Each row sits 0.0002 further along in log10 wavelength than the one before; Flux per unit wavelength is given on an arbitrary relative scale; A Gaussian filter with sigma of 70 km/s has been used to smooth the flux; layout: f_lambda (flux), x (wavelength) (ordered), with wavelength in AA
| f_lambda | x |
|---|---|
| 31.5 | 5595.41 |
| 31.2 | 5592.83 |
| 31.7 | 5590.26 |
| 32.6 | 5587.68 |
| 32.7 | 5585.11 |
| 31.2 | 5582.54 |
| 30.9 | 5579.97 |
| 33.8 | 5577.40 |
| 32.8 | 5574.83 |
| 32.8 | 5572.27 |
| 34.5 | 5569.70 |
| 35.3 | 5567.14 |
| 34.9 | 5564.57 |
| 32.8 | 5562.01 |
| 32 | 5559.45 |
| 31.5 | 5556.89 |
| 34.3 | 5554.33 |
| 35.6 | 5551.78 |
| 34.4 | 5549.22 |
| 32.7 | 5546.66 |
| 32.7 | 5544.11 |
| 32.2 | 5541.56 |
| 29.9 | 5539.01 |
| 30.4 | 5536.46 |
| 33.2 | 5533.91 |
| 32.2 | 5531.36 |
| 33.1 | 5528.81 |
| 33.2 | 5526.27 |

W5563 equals 35.3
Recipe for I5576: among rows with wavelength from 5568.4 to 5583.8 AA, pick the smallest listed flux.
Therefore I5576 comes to 30.9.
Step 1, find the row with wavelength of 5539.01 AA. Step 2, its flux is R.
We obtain 29.9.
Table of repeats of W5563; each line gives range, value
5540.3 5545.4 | 32.7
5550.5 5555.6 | 35.6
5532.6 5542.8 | 33.2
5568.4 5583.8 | 34.5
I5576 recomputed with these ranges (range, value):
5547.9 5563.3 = 31.5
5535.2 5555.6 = 29.9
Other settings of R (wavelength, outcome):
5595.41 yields 31.5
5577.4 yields 33.8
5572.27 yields 32.8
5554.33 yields 34.3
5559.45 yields 32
